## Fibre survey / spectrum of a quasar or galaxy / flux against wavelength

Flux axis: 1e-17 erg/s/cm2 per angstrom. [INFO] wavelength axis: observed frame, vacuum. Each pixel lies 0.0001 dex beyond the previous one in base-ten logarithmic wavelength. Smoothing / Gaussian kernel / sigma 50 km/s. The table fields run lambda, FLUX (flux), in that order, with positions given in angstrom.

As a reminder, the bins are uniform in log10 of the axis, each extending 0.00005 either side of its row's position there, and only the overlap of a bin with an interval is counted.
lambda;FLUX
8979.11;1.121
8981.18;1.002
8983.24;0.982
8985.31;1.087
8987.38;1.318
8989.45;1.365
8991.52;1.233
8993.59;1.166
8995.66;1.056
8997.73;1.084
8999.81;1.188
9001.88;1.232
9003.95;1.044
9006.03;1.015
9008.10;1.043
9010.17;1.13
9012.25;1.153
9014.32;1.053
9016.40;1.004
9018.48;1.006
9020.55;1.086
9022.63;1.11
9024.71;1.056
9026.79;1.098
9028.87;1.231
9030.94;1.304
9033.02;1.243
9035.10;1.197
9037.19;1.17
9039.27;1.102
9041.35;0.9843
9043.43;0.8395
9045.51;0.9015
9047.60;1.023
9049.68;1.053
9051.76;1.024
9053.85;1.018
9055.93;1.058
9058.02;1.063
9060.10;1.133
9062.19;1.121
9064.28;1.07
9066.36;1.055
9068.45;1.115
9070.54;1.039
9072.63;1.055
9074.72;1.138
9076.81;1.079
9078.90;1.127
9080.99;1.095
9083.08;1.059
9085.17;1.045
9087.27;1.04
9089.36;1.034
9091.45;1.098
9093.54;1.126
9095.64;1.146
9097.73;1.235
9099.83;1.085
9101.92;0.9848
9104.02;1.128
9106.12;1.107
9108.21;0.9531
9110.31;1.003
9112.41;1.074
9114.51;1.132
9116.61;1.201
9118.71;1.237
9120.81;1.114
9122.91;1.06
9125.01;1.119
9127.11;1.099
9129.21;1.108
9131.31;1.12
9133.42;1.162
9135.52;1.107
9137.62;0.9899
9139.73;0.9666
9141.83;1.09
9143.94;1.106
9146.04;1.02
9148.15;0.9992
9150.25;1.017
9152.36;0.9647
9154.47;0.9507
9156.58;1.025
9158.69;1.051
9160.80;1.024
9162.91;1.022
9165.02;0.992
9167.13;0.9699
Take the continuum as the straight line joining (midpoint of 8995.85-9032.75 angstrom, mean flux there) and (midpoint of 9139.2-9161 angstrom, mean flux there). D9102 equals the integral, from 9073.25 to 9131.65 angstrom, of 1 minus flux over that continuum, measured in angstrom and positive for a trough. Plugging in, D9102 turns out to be -2.6 angstrom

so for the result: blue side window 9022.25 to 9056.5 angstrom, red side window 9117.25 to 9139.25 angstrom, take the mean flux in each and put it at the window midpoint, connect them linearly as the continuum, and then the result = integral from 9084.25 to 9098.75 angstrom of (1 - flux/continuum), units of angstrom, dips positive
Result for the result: -0.07 angstrom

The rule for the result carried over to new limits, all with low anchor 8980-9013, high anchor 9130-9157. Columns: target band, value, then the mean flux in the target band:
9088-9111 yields -0.3 angstrom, 1.08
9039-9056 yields 1.7 angstrom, 0.993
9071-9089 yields 0.1 angstrom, 1.08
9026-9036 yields -1.0 angstrom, 1.22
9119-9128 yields -0.5 angstrom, 1.11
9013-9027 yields 0.7 angstrom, 1.06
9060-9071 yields 0.0 angstrom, 1.09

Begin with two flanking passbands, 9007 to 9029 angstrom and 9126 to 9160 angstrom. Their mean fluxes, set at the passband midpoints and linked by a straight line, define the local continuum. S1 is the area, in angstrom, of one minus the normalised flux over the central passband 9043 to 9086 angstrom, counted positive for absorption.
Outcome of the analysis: 0.54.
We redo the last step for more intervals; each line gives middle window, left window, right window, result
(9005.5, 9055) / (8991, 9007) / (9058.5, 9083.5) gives 1.4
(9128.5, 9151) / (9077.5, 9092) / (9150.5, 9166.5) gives -0.9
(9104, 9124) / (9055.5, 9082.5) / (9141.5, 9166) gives -0.9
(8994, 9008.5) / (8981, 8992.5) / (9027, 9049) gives 0.7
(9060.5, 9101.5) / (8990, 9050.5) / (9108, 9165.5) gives -0.4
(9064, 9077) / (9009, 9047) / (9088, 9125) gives 0.2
